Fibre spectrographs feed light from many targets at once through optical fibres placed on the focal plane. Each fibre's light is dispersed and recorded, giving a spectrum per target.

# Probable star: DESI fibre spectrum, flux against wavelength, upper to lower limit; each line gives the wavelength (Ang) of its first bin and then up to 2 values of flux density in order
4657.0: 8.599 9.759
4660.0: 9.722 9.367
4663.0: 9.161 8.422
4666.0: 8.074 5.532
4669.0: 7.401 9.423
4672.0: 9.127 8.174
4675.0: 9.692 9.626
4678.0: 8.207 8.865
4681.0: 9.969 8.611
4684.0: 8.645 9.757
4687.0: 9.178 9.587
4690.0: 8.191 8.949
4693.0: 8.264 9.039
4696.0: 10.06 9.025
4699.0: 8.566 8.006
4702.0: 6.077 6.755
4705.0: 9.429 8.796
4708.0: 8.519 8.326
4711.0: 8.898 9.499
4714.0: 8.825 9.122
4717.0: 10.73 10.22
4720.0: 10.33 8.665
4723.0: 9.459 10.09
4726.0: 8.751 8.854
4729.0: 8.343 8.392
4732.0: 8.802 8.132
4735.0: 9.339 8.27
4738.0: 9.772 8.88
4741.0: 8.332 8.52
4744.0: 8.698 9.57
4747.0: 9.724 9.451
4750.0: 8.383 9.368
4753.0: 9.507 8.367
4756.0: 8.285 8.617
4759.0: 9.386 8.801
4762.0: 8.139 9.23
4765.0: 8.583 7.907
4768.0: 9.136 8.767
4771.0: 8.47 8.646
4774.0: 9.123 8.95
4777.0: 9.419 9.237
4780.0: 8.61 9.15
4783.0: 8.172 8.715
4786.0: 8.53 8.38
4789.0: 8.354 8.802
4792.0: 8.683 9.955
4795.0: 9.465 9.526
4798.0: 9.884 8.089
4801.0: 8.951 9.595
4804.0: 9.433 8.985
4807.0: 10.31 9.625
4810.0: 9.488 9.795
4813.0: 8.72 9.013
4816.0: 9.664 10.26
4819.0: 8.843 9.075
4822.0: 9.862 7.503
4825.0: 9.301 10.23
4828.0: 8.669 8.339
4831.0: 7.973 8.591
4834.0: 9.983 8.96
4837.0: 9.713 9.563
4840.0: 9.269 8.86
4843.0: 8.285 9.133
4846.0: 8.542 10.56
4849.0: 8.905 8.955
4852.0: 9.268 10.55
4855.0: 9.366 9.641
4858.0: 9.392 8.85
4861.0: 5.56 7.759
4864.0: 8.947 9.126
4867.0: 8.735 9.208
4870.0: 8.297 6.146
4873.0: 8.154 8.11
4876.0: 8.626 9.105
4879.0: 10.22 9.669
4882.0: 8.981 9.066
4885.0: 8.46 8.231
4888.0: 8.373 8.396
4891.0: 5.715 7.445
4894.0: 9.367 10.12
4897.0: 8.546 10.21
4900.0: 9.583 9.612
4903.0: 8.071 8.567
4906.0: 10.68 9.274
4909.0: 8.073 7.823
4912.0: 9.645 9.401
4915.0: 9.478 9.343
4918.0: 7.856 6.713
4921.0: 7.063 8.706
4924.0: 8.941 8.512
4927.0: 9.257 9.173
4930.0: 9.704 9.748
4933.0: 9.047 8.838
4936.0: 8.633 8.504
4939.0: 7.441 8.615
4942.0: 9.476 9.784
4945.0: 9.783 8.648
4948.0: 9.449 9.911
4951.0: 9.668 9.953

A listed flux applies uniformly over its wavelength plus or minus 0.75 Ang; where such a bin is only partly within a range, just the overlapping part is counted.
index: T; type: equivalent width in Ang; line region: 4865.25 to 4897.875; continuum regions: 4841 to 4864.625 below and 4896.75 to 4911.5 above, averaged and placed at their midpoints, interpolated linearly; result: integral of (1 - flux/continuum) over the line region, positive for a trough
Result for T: 1.6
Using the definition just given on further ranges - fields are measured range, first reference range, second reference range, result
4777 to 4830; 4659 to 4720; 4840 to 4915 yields -1.9 Ang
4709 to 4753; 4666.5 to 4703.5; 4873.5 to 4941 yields -2.3 Ang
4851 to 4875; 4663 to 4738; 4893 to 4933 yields 1.0 Ang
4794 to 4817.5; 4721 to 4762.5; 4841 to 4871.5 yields -1.4 Ang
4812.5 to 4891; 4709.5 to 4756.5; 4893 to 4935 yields 1.1 Ang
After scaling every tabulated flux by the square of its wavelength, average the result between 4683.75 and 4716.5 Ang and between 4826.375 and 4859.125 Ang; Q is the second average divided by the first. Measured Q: 1.1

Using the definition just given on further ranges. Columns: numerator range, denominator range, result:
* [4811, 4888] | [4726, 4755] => 1.05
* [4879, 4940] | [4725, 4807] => 1.05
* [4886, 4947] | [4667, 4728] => 1.09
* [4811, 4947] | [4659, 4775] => 1.07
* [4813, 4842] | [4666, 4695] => 1.11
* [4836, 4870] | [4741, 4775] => 1.06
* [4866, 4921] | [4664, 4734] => 1.07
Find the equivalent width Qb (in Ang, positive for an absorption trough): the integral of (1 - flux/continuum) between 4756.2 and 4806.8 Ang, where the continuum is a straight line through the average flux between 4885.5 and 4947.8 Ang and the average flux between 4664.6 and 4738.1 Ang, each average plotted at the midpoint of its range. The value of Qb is -0.6 Ang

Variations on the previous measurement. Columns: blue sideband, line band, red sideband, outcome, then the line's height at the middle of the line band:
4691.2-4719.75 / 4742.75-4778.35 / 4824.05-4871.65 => -0.1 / 8.86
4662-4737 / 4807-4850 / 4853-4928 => -2.2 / 8.73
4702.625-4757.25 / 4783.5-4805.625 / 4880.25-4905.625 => -0.3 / 8.88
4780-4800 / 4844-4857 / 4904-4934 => -0.8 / 8.88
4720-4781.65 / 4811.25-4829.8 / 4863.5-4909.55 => -0.8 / 8.82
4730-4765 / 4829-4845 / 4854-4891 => -0.6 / 8.64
